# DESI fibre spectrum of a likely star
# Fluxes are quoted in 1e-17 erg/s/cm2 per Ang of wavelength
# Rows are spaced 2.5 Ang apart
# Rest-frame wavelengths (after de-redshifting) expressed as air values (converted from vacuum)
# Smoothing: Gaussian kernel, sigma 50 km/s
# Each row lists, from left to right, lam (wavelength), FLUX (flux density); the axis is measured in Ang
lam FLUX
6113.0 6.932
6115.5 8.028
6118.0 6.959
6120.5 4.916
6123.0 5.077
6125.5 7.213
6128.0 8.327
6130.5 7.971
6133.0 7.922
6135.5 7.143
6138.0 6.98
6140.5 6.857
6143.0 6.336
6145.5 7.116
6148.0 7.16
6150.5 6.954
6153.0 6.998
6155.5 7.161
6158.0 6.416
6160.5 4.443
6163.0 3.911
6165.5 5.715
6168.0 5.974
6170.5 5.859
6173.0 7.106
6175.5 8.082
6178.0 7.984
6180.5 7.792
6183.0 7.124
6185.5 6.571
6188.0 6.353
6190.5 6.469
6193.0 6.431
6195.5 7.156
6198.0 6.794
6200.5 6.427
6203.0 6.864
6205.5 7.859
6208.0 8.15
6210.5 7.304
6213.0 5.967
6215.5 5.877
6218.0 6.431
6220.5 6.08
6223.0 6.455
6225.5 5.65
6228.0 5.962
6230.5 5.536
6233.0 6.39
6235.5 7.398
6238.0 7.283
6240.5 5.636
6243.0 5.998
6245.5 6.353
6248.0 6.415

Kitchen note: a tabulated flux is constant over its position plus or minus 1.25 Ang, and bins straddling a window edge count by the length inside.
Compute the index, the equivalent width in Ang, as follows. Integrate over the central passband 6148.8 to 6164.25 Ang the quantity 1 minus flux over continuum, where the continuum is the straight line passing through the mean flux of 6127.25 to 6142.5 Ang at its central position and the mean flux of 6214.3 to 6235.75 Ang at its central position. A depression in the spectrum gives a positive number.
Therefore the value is 2.4 Ang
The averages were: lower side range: 7.45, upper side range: 6.14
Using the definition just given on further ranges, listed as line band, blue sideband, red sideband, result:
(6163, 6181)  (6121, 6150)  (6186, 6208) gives 0.6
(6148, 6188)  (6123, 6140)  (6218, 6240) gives 2.4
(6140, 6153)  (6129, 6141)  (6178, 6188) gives 0.8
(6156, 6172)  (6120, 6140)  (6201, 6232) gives 3.1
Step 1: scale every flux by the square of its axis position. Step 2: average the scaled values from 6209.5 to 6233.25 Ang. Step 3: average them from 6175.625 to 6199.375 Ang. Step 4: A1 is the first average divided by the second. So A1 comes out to 0.9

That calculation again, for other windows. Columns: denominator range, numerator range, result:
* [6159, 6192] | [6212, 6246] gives 0.99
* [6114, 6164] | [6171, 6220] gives 1.06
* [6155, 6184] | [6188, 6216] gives 1.07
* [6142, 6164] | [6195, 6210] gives 1.16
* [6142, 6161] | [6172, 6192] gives 1.09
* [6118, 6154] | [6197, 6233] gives 0.97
